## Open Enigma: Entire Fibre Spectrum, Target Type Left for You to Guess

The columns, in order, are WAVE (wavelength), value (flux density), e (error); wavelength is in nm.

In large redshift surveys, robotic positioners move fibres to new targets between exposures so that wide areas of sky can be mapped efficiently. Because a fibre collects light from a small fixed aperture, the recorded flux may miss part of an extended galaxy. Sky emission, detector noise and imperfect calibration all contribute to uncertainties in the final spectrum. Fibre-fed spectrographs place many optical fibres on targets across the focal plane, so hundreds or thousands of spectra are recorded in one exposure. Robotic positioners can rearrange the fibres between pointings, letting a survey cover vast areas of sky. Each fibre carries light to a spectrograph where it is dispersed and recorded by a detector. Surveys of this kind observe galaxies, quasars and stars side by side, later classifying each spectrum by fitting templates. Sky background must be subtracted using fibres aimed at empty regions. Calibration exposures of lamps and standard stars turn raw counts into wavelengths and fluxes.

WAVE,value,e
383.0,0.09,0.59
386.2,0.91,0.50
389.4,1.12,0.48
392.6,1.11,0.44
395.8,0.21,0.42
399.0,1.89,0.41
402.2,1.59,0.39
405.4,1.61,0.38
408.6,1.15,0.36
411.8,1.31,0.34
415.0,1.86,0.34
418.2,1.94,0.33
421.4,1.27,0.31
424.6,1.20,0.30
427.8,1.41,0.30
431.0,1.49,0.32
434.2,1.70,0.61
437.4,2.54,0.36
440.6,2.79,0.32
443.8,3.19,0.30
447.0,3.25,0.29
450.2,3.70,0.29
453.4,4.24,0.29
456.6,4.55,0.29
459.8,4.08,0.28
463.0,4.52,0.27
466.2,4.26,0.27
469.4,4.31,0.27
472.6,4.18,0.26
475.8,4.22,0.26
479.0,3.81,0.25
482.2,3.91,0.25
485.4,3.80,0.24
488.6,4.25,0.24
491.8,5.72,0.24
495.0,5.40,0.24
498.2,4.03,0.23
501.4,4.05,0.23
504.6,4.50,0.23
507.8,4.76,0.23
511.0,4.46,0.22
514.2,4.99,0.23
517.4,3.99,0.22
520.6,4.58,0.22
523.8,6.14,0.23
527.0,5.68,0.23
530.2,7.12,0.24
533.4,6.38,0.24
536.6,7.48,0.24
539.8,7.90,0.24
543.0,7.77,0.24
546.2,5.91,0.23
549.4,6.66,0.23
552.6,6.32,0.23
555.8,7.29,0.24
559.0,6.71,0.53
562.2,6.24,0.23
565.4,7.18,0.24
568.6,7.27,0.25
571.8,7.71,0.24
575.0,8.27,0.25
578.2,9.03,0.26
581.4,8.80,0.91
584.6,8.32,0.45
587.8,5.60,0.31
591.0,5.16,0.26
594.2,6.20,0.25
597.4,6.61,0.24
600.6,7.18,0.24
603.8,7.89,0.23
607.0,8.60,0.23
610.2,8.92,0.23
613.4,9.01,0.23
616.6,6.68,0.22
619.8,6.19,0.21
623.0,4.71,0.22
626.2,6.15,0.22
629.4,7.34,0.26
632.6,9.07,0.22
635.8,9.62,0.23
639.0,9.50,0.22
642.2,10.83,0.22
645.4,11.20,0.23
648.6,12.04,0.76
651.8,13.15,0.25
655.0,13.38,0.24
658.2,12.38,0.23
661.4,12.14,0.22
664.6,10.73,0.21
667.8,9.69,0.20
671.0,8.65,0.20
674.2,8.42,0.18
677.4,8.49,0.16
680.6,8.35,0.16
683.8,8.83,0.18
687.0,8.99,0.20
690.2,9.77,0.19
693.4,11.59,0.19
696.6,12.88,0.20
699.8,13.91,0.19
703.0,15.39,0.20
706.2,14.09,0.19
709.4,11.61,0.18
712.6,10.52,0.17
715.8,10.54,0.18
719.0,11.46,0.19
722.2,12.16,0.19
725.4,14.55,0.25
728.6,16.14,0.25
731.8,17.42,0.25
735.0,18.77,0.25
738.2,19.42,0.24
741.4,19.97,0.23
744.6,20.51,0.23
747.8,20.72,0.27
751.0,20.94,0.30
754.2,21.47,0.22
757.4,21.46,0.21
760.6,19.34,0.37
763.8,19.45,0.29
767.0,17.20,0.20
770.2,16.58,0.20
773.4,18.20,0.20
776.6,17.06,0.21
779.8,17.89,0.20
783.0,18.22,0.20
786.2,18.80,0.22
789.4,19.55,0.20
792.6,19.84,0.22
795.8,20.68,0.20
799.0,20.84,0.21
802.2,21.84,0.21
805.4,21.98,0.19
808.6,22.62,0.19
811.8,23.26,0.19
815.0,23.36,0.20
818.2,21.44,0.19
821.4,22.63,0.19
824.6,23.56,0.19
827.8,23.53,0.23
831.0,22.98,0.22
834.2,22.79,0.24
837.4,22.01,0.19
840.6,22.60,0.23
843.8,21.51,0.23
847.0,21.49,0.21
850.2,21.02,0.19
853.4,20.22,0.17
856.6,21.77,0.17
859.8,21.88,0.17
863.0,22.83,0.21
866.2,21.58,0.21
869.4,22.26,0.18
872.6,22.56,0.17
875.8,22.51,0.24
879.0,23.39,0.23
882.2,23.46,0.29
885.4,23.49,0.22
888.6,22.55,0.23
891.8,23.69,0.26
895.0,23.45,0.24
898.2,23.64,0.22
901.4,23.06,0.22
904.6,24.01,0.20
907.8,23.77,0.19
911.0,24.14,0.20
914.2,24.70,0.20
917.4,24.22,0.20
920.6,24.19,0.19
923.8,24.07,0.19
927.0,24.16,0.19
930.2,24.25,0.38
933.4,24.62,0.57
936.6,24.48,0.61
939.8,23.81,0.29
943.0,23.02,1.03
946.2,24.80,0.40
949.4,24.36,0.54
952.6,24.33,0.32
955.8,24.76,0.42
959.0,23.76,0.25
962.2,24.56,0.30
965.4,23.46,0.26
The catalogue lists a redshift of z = 0.00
